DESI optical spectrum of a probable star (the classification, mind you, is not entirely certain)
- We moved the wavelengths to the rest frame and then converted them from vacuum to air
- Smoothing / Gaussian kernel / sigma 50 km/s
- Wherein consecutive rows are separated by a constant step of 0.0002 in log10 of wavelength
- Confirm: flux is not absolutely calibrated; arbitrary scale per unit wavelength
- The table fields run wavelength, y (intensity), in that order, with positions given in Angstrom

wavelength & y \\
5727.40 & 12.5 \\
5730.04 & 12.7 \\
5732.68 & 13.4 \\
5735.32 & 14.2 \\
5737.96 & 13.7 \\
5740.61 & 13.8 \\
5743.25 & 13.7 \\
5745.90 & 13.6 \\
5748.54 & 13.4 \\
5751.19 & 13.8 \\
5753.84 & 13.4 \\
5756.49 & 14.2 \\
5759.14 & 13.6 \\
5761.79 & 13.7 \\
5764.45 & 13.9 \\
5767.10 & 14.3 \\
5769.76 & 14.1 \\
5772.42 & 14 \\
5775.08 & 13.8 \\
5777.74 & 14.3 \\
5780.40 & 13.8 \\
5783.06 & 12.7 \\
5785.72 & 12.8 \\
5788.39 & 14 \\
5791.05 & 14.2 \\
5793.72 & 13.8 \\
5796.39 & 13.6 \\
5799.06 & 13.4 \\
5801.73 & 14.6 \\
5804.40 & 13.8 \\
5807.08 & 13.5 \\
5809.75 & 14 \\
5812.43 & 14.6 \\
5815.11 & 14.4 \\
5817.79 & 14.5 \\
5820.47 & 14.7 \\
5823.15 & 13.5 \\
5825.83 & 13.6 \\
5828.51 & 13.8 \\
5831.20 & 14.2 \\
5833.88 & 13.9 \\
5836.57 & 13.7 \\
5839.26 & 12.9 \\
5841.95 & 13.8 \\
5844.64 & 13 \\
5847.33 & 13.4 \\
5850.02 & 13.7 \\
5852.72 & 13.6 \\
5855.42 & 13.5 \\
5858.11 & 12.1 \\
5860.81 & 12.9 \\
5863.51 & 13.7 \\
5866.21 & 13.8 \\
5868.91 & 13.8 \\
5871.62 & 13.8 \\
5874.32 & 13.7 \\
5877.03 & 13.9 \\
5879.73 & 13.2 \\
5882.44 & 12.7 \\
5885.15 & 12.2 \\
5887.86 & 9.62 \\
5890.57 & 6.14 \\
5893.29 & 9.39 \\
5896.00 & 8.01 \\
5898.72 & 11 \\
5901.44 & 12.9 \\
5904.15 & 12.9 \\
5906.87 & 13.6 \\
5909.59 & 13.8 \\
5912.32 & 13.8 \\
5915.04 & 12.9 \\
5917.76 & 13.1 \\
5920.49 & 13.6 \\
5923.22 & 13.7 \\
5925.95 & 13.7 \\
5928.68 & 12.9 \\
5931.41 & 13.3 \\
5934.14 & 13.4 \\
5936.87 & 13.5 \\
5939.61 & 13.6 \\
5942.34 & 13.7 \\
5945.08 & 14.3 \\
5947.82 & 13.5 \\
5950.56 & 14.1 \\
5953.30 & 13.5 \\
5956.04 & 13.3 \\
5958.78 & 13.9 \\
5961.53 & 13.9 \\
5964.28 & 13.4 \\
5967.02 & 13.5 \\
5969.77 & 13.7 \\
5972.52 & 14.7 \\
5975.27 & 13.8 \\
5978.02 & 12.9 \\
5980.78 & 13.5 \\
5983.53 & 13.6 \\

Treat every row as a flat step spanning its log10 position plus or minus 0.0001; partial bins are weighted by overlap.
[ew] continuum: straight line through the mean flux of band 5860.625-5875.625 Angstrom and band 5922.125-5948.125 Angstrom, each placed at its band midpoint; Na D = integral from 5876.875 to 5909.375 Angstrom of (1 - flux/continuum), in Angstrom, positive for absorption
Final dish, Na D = 5.6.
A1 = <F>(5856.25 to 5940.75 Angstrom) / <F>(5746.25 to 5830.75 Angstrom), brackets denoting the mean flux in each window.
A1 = 0.91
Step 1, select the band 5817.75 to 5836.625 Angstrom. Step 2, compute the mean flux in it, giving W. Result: 14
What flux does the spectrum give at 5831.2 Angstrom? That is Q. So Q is 14.2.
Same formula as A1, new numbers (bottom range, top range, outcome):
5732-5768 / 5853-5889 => 0.95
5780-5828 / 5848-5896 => 0.89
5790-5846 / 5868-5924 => 0.88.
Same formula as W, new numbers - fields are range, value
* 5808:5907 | 12.9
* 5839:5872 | 13.4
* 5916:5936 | 13.4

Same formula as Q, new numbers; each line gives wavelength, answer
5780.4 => 13.8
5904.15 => 12.9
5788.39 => 14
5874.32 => 13.7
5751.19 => 13.8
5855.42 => 13.5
